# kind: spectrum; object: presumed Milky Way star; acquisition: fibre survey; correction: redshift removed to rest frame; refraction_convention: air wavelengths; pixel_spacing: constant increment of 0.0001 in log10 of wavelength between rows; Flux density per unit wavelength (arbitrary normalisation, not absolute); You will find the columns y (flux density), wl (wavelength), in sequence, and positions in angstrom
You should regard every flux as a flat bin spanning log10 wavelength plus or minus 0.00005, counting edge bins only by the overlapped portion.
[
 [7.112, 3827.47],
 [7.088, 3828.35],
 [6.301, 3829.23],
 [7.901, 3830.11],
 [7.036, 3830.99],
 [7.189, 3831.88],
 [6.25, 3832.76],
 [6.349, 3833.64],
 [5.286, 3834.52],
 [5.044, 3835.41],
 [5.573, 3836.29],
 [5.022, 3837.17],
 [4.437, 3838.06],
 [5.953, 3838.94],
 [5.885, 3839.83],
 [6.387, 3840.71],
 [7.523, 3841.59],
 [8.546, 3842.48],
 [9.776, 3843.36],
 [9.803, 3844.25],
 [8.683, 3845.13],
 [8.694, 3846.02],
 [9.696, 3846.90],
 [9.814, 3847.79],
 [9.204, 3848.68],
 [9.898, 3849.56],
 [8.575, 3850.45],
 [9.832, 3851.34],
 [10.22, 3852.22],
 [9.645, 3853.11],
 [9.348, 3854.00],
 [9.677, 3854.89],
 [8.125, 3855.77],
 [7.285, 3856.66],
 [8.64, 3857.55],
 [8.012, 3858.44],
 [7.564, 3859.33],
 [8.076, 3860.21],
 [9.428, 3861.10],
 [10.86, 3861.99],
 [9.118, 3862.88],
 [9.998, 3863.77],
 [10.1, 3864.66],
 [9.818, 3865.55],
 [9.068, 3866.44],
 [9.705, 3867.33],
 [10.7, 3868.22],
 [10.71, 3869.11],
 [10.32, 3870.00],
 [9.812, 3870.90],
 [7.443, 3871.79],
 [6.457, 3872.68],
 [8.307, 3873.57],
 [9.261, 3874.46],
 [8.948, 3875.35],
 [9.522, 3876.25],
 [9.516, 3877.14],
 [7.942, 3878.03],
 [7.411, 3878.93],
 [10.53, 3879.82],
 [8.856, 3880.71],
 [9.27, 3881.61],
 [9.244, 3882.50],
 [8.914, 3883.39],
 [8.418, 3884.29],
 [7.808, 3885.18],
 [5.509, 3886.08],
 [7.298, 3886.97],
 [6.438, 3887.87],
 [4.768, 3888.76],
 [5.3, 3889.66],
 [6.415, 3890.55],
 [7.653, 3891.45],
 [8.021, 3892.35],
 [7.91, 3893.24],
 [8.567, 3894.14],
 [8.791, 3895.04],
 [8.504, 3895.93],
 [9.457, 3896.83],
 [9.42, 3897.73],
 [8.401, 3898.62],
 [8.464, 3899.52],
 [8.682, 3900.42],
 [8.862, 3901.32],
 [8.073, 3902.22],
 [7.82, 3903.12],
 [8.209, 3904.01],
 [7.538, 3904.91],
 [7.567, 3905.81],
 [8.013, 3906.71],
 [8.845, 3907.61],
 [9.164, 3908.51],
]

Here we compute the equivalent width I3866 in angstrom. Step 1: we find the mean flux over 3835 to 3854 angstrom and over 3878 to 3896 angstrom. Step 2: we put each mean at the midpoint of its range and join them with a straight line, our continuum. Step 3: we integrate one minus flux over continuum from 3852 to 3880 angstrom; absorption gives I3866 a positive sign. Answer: -4.2 angstrom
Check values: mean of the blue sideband 8.05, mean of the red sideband 7.77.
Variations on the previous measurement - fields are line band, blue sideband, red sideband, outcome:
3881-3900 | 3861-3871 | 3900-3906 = 1.94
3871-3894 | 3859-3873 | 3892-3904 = 2.63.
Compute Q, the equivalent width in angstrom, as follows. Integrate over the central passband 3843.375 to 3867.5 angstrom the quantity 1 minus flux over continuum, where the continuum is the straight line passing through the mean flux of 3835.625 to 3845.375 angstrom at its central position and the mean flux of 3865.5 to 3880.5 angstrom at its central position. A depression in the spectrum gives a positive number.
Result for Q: -3.9 angstrom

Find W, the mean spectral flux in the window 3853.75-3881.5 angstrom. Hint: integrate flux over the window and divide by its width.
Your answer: 9.05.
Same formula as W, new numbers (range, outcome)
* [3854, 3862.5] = 8.68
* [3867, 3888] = 8.71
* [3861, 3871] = 9.99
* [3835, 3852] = 7.85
